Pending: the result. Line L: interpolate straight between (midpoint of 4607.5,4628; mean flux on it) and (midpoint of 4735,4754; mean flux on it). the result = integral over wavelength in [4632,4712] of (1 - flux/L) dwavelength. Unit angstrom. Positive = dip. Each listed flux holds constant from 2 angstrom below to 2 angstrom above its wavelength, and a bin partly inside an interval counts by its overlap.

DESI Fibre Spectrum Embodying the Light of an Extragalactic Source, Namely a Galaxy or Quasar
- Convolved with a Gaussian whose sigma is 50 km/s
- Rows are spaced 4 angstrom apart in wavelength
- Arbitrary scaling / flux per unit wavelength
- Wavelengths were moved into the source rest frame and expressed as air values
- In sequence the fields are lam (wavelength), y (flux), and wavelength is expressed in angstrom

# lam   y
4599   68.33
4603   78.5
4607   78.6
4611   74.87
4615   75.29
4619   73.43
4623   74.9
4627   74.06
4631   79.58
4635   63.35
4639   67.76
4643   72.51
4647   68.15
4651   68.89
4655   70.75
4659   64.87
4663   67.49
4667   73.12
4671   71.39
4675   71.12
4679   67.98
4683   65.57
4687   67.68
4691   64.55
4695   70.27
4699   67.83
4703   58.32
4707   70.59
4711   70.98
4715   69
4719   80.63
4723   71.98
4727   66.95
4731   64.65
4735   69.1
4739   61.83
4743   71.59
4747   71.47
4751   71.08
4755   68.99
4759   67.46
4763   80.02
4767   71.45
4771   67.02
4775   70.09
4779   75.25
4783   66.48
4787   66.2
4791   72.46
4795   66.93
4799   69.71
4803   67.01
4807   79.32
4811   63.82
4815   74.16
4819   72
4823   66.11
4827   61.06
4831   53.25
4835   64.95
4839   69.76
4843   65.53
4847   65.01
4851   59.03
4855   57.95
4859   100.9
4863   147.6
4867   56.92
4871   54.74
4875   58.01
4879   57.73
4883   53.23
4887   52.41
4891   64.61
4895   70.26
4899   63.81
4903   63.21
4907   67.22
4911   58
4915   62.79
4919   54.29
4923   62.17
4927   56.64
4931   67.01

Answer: 4.5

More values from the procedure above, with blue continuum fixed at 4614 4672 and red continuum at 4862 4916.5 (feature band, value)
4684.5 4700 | 0.50 angstrom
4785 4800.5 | -0.34 angstrom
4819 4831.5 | 0.70 angstrom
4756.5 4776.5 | -0.94 angstrom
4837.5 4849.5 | -0.04 angstrom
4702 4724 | -0.46 angstrom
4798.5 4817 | -1.08 angstrom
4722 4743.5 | 0.49 angstrom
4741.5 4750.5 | -0.39 angstrom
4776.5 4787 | -0.36 angstrom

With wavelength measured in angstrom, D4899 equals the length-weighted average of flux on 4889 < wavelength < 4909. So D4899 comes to 65.8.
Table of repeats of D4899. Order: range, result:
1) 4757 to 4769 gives 73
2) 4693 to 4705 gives 65.5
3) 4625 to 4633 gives 76.8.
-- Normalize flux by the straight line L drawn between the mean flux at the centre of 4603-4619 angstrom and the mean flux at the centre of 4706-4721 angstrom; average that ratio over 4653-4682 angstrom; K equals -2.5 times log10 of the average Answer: 0.08 mag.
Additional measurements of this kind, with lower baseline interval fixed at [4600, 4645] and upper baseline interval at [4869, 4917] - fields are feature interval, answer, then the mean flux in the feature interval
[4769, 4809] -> -0.07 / 70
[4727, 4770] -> -0.03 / 69.6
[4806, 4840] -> -0.05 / 66.7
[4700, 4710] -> 0.07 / 65.4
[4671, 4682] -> 0.02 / 69.5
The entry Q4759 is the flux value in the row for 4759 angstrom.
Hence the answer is 67.46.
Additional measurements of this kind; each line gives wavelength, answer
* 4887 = 52.41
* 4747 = 71.47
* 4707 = 70.59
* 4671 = 71.39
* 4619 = 73.43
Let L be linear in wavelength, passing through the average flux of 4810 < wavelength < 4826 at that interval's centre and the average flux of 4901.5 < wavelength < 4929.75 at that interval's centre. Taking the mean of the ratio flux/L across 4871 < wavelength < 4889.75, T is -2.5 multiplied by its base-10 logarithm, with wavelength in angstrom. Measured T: 0.146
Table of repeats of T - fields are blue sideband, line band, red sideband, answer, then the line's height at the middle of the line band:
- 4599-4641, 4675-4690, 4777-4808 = 0.08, 72.4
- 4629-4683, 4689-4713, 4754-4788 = 0.05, 70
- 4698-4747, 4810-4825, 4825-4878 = 0.01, 69.8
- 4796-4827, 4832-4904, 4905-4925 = -0.05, 64.8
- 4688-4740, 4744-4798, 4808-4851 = -0.05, 67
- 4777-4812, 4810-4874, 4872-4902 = -0.10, 64.8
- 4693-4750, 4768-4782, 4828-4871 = 0.00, 70.6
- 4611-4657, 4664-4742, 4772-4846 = 0.03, 70.3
